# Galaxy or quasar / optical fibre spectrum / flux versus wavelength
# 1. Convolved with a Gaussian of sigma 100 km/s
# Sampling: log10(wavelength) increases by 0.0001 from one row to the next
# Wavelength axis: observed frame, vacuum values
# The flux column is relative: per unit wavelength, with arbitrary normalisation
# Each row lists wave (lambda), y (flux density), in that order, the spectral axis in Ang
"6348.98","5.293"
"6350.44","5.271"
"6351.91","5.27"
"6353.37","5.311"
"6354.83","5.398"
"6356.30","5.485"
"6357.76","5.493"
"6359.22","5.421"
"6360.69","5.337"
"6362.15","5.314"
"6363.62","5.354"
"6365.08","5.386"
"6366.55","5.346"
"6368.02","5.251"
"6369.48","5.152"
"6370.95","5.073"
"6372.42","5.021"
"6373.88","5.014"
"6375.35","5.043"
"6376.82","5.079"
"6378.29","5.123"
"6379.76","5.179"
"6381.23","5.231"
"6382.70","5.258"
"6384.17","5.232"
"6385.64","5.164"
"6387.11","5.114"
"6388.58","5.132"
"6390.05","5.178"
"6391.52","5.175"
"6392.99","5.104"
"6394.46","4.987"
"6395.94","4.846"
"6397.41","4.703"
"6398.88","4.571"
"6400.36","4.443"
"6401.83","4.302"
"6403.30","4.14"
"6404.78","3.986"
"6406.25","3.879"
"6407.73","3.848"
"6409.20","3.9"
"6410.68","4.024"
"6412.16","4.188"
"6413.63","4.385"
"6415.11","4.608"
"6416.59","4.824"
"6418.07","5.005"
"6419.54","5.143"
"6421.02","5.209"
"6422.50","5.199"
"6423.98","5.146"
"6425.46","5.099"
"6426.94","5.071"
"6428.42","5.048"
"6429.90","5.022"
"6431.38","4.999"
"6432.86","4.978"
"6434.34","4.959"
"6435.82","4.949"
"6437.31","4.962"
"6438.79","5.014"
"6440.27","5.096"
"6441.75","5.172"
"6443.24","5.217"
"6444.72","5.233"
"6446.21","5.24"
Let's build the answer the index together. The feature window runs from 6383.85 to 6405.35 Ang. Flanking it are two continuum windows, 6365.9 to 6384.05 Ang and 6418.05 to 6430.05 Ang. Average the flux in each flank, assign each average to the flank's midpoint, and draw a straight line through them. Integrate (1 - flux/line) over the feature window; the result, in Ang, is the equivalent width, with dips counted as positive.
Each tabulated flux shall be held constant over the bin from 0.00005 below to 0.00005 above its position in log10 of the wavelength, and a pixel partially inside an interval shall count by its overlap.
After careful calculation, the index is 1.4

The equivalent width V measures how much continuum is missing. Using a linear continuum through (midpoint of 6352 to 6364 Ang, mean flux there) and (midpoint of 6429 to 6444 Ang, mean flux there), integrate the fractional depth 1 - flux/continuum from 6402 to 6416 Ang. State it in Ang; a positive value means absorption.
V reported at 2.8 Ang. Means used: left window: 5.38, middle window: 4.12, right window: 5.04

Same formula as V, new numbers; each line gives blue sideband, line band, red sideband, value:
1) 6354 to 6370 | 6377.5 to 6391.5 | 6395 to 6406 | -1.1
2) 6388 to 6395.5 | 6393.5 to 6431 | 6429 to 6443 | 3.2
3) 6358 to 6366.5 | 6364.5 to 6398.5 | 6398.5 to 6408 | -2.3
